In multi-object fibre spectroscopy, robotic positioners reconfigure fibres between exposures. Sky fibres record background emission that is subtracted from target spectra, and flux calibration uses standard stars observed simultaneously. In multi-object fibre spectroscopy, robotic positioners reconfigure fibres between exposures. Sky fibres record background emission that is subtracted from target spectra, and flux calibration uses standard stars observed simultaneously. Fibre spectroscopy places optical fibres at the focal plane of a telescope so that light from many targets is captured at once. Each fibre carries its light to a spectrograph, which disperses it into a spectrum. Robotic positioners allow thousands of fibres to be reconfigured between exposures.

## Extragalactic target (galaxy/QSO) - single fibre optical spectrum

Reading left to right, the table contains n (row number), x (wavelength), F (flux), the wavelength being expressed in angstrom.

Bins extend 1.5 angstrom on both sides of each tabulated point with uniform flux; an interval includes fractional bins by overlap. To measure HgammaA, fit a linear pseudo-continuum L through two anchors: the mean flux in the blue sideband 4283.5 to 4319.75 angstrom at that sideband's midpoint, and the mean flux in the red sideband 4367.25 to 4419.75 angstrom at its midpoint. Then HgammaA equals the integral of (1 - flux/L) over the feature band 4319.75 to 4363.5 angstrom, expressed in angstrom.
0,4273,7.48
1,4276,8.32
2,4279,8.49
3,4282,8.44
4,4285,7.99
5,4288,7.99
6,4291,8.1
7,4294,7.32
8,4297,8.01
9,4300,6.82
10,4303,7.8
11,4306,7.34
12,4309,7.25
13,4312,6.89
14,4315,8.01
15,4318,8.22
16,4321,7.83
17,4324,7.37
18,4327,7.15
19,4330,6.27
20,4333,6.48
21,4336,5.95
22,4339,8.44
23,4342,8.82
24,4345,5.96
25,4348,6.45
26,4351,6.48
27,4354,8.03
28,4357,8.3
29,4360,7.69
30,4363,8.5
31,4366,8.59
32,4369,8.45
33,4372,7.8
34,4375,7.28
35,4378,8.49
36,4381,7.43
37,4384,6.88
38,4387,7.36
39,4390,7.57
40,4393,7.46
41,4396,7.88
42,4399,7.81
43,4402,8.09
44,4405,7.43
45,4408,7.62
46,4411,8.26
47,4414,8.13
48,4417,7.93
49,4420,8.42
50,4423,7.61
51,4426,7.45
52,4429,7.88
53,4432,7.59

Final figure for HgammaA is 2.4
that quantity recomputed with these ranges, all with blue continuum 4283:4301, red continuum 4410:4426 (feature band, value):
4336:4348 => 0.8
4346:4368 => 0.5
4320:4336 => 1.9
